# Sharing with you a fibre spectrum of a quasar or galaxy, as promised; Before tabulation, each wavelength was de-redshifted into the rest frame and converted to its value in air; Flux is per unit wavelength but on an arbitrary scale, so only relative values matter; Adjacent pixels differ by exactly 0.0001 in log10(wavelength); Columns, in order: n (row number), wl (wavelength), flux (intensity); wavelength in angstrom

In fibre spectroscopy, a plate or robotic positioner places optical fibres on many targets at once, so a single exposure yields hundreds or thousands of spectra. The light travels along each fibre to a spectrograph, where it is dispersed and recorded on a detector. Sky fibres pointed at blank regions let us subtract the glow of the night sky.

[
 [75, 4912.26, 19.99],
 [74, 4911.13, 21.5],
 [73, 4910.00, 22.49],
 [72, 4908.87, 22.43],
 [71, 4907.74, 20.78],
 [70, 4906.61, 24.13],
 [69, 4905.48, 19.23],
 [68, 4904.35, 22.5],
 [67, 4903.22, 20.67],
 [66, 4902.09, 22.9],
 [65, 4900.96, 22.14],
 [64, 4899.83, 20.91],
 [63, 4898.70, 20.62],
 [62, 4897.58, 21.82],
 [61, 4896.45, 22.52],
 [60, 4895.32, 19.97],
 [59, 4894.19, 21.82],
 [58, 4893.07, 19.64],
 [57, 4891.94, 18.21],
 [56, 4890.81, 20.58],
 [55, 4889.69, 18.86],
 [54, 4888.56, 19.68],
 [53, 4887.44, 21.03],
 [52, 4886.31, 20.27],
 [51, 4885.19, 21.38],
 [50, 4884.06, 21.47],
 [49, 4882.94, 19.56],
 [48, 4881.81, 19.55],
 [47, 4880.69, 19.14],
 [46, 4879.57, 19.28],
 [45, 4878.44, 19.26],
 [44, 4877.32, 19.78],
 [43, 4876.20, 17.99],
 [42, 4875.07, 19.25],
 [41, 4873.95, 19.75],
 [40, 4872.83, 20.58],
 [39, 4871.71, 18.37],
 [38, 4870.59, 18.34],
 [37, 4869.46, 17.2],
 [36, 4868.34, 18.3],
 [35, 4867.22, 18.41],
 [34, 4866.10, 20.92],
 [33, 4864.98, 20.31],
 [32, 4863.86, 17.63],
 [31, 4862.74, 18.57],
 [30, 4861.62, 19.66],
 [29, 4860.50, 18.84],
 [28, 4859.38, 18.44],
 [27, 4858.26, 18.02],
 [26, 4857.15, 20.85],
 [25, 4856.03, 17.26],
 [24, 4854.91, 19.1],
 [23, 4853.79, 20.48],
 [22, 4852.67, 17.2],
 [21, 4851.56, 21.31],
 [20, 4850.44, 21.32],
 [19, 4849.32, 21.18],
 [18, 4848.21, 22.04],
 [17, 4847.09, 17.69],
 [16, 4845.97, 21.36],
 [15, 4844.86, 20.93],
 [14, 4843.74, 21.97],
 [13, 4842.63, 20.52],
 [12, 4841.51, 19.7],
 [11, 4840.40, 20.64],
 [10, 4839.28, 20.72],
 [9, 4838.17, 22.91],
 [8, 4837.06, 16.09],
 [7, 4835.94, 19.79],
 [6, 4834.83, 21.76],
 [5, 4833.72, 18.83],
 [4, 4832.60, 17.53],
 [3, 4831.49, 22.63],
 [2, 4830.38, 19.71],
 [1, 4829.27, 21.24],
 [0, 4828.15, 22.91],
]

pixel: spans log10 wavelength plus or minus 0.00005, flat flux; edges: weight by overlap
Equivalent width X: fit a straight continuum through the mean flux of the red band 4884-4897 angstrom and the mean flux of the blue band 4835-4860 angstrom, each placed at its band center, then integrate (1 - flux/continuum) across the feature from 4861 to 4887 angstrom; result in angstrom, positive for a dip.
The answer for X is 1.2 angstrom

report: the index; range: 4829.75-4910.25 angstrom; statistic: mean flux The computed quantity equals 20.1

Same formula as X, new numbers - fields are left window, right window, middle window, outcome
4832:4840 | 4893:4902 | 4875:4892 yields 0.99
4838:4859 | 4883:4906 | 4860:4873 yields 0.99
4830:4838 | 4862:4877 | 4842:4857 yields -0.67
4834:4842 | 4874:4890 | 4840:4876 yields 0.83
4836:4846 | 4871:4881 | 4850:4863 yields 0.45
